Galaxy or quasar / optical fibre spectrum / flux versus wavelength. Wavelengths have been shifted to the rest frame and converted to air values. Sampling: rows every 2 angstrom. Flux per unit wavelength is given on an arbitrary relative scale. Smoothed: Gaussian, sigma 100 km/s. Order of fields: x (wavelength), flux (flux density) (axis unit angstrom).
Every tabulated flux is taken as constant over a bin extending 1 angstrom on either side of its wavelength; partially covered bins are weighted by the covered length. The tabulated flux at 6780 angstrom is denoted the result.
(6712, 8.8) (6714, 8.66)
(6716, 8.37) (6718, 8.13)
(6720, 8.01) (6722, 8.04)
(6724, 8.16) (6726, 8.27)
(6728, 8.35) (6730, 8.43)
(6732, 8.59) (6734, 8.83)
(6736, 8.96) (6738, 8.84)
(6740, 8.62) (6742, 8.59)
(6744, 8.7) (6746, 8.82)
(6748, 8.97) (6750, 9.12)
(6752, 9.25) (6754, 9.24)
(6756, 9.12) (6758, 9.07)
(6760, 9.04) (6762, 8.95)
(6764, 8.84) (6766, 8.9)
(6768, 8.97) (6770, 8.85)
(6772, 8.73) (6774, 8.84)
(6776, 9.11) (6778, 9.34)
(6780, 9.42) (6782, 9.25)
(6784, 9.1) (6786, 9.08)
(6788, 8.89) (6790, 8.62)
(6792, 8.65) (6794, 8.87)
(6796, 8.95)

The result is 9.42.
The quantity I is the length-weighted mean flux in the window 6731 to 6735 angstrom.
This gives 8.71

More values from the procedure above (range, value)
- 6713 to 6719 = 8.39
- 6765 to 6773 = 8.86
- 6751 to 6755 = 9.25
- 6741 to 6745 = 8.64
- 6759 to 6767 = 8.93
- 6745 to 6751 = 8.97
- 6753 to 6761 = 9.12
